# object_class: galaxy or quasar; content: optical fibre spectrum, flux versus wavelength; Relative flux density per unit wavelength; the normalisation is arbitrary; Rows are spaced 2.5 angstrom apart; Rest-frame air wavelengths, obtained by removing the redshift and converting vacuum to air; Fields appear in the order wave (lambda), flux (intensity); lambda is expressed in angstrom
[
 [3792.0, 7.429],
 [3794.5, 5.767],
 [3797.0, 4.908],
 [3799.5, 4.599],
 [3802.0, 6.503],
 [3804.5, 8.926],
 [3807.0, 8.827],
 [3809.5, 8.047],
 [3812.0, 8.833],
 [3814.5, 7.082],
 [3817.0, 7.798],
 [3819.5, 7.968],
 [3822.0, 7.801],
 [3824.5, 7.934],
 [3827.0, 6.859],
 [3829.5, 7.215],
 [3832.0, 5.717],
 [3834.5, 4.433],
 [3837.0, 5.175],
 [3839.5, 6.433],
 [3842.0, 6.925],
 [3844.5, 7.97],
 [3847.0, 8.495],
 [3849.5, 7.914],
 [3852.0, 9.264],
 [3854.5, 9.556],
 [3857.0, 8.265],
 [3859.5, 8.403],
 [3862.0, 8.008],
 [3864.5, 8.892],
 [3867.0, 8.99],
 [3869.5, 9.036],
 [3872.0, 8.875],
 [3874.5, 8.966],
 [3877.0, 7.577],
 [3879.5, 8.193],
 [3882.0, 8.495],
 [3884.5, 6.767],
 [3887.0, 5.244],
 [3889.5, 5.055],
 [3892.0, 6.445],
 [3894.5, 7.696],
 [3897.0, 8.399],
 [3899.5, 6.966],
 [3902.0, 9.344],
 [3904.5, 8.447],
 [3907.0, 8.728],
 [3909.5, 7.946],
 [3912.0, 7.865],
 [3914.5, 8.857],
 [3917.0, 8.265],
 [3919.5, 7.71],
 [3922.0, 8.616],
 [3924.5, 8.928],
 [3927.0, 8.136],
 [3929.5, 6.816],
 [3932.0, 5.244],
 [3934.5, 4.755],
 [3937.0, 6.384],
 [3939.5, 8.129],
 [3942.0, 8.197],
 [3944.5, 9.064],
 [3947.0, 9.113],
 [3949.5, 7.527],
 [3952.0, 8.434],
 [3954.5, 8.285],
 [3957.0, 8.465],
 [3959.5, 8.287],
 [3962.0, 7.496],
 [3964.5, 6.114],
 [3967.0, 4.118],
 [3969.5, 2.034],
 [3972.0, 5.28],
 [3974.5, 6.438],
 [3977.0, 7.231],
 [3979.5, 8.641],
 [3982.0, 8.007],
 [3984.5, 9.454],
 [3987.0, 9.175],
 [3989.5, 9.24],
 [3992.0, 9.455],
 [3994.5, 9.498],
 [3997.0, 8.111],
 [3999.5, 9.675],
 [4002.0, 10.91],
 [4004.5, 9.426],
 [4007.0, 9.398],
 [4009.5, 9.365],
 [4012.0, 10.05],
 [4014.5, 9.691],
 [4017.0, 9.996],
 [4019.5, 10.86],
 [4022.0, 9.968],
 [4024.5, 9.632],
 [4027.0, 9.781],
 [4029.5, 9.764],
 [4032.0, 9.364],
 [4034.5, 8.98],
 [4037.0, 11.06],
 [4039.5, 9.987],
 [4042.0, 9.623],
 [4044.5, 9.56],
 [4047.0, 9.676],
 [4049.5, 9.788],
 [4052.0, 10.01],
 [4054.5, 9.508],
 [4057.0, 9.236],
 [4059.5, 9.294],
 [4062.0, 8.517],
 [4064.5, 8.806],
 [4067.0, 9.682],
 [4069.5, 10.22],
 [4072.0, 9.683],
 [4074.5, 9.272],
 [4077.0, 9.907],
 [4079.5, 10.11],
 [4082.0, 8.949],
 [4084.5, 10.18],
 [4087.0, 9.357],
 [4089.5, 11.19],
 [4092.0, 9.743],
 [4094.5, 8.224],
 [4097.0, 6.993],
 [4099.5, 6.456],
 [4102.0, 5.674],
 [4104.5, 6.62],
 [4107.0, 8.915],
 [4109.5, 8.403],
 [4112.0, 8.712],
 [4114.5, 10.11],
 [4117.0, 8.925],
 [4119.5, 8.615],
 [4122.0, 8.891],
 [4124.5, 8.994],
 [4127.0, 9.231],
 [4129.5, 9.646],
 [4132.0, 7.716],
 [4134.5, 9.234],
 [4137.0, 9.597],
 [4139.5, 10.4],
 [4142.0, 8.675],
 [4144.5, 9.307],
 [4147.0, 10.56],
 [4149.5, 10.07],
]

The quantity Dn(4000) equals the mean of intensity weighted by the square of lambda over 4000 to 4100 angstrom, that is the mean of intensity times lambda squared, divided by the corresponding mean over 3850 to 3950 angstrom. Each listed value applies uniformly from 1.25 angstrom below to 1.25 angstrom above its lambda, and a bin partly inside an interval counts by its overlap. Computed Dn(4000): 1.3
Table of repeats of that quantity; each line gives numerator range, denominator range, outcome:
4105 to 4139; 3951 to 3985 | 1.39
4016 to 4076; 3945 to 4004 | 1.27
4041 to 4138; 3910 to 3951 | 1.27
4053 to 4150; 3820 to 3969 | 1.32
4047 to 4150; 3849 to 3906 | 1.27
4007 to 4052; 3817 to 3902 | 1.41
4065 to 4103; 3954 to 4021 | 1.14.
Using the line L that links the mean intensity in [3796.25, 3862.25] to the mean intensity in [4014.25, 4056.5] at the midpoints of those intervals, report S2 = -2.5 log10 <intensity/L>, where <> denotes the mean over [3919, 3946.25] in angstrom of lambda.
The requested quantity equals 0.16 mag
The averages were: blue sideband 7.41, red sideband 9.83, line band 7.48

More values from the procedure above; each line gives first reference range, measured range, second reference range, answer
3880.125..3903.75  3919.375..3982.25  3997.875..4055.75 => 0.158 mag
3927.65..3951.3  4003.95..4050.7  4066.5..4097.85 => -0.133 mag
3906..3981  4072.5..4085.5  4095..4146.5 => -0.167 mag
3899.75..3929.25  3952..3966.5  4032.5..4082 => 0.150 mag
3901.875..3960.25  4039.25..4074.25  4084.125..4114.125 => -0.154 mag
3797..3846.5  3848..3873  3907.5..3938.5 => -0.202 mag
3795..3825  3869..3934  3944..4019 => 0.016 mag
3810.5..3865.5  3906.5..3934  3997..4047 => 0.100 mag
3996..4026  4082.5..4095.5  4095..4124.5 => -0.154 mag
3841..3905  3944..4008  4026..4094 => 0.117 mag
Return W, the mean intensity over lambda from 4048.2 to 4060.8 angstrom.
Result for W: 9.56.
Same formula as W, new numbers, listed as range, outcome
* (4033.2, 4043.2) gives 9.91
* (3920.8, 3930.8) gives 8.11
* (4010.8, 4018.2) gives 9.91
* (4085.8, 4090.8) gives 10.3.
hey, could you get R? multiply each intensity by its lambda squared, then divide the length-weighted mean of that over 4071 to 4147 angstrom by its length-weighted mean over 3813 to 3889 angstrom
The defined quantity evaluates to 1.33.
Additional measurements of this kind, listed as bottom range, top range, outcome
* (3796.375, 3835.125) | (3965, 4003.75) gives 1.19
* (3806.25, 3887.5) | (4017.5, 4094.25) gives 1.39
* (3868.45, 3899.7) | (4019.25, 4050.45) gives 1.41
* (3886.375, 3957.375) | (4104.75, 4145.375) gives 1.30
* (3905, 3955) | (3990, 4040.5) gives 1.30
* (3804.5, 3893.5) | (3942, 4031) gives 1.19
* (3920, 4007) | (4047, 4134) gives 1.23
